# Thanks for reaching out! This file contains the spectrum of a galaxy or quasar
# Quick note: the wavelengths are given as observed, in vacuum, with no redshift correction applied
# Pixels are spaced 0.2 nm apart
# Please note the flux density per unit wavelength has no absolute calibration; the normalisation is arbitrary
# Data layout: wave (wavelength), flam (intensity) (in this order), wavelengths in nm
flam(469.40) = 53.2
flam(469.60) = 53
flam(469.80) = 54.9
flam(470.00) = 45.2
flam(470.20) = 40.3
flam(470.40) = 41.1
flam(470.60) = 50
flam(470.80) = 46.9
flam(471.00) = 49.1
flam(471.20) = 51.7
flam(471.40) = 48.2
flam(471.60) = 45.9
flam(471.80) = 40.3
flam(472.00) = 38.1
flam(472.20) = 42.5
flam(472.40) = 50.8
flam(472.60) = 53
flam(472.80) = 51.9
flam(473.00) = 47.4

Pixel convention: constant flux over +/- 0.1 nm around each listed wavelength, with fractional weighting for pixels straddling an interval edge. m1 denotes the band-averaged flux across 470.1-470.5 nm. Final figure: 40.7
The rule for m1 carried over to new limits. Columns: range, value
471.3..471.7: 47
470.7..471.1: 48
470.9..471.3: 50.4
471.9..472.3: 40.3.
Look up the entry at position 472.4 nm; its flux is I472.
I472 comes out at 50.8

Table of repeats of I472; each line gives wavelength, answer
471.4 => 48.2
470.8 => 46.9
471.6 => 45.9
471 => 49.1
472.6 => 53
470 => 45.2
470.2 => 40.3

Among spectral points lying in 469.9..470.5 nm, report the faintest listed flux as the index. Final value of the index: 40.3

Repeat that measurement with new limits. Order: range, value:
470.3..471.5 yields 41.1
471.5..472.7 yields 38.1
